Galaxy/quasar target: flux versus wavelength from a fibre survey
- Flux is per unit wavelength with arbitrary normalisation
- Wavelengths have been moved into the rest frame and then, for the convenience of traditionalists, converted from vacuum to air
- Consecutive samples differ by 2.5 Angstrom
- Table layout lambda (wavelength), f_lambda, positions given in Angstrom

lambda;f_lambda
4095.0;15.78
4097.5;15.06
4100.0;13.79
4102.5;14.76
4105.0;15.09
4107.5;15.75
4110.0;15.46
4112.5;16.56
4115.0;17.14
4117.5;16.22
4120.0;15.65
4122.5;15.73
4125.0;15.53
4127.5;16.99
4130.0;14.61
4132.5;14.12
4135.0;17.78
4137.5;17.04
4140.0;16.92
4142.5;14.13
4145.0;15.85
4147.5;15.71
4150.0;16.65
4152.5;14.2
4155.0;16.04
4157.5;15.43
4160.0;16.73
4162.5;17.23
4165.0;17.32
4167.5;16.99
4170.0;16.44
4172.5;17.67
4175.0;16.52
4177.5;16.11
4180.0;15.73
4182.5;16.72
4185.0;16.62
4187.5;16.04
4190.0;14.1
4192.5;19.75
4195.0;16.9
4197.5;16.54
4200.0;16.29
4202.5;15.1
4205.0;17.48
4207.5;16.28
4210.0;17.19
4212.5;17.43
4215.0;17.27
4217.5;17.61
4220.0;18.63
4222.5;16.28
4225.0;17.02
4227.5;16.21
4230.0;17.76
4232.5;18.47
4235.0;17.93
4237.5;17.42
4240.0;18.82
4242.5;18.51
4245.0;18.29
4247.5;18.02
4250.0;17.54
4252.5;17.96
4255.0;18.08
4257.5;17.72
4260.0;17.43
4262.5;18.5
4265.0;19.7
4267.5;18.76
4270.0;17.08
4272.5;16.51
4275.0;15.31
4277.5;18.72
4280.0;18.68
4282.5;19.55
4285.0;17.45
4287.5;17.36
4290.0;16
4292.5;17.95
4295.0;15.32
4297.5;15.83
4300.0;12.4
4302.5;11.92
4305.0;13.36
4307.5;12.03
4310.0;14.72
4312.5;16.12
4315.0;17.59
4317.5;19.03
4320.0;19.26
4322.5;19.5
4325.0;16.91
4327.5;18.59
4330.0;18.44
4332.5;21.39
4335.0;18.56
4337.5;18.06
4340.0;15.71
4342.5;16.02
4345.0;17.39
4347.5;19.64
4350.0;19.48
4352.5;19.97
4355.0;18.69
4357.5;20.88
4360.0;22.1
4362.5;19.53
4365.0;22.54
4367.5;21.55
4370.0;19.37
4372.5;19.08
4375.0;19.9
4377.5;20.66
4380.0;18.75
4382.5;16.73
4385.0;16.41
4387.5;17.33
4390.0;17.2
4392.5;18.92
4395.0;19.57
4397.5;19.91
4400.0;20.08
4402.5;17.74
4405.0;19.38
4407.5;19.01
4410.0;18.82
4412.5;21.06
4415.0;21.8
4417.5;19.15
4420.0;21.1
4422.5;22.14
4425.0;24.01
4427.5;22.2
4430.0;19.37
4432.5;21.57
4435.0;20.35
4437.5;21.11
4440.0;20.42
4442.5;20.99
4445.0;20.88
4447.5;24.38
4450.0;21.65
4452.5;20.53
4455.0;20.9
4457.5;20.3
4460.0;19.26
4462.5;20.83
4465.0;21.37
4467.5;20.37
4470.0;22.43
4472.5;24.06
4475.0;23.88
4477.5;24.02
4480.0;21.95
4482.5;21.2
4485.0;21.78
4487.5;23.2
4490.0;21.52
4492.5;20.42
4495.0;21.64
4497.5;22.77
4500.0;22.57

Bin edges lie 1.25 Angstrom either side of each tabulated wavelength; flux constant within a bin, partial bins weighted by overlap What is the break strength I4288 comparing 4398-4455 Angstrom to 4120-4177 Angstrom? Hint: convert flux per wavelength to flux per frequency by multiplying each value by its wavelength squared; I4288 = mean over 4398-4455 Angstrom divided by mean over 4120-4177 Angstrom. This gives 1.47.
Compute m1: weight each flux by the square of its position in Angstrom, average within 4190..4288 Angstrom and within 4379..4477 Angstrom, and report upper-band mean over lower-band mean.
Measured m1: 1.27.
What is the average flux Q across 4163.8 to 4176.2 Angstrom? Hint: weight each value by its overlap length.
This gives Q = 17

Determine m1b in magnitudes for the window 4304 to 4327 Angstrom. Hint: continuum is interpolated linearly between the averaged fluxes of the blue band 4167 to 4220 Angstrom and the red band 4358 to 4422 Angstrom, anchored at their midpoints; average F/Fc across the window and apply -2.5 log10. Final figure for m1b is 0.12 mag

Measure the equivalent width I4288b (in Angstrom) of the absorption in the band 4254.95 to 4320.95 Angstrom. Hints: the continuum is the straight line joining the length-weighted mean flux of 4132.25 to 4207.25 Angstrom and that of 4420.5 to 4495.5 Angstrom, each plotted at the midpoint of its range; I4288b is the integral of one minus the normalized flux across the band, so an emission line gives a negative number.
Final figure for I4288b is 6.3 Angstrom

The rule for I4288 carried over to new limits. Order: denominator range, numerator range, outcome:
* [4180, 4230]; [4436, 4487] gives 1.45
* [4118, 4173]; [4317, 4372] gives 1.31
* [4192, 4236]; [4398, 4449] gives 1.33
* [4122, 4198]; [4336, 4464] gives 1.37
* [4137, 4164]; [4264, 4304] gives 1.12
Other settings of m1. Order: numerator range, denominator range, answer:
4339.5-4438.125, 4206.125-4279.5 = 1.19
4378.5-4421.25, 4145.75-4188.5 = 1.30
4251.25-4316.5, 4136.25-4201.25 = 1.07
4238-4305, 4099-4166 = 1.16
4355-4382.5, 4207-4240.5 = 1.24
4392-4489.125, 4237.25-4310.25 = 1.35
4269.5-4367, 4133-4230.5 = 1.13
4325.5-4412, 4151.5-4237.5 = 1.23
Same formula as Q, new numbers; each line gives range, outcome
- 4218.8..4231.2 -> 17.2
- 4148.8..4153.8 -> 15.4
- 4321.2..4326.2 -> 18.2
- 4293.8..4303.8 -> 13.9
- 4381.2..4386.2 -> 16.6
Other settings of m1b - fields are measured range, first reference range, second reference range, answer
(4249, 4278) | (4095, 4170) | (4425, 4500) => 0.02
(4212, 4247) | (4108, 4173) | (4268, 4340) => -0.07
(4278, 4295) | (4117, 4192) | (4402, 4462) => 0.04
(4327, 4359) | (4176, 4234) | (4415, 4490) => 0.04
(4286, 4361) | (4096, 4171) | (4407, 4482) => 0.11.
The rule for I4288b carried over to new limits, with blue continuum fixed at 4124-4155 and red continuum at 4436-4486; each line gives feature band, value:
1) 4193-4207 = 0.2 Angstrom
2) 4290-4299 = 1.2 Angstrom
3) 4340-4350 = 1.0 Angstrom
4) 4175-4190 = 0.4 Angstrom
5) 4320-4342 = 1.0 Angstrom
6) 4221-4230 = 0.3 Angstrom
